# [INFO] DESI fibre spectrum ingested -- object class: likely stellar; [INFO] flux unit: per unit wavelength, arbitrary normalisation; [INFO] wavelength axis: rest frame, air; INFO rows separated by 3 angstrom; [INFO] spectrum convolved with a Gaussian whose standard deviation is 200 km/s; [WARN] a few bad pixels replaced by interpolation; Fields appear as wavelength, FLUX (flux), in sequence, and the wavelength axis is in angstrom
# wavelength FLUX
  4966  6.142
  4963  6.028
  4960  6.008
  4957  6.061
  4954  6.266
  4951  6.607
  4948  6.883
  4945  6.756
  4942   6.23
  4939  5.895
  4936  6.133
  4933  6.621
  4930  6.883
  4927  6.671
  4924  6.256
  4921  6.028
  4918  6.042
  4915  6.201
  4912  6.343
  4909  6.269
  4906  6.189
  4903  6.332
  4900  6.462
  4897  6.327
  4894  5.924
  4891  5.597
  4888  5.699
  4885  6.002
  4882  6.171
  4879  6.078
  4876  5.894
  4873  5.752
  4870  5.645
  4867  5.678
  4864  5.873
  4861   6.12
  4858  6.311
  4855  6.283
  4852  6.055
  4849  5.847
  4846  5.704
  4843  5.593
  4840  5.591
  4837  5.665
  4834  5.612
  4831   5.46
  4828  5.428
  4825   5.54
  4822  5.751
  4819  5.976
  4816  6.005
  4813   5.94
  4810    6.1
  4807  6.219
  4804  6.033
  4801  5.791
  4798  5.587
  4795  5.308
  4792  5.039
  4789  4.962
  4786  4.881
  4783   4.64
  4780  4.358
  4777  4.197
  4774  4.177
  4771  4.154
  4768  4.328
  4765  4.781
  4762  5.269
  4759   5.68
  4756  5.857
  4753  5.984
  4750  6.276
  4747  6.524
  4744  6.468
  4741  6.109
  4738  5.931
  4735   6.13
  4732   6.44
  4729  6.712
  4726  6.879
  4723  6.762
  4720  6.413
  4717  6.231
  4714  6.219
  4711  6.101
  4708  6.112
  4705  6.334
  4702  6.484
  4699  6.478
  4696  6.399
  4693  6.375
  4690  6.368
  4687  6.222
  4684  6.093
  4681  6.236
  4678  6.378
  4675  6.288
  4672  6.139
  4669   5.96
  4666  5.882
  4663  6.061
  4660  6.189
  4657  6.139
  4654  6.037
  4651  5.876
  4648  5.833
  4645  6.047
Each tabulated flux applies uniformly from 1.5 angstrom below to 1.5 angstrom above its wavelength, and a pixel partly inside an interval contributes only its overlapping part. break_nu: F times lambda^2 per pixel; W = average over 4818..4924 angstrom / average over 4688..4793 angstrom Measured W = 1.1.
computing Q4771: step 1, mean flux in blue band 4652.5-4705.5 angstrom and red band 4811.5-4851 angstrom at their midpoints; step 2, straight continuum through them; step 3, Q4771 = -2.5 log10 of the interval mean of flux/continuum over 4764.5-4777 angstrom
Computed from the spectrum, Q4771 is 0.344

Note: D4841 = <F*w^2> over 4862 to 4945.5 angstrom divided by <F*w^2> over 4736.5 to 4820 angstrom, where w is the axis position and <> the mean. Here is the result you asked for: 1.2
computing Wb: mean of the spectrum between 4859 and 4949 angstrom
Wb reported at 6.16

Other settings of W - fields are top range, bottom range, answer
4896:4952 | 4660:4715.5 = 1.13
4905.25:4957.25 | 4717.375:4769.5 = 1.14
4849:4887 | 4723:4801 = 1.14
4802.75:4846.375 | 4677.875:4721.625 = 0.97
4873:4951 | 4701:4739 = 1.06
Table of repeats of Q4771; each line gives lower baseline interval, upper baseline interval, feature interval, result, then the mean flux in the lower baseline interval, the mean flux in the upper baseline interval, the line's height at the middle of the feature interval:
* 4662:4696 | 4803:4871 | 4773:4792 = 0.29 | 6.19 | 5.84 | 5.97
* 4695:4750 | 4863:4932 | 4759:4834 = 0.19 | 6.37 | 6.11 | 6.26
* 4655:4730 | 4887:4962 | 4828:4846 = 0.13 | 6.29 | 6.27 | 6.28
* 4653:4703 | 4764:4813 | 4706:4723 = -0.08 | 6.22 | 5.06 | 5.84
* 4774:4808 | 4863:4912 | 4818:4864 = -0.04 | 5.12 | 6.01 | 5.58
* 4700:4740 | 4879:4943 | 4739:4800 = 0.20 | 6.36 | 6.2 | 6.32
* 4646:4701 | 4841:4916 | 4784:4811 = 0.10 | 6.17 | 6.01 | 6.07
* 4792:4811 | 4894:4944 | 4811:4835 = 0.03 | 5.77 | 6.3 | 5.87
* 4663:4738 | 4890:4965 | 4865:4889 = 0.08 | 6.31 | 6.28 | 6.29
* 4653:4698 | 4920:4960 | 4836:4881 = 0.08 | 6.19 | 6.4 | 6.33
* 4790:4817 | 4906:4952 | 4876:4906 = 0.02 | 5.76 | 6.38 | 6.19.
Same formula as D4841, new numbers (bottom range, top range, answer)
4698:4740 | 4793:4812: 0.95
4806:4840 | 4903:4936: 1.14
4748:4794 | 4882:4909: 1.28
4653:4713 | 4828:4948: 1.06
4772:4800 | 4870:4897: 1.28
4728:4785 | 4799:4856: 1.10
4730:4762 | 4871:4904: 1.04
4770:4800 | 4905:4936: 1.41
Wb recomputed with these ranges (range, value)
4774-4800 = 4.85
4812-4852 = 5.71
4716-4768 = 6.09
